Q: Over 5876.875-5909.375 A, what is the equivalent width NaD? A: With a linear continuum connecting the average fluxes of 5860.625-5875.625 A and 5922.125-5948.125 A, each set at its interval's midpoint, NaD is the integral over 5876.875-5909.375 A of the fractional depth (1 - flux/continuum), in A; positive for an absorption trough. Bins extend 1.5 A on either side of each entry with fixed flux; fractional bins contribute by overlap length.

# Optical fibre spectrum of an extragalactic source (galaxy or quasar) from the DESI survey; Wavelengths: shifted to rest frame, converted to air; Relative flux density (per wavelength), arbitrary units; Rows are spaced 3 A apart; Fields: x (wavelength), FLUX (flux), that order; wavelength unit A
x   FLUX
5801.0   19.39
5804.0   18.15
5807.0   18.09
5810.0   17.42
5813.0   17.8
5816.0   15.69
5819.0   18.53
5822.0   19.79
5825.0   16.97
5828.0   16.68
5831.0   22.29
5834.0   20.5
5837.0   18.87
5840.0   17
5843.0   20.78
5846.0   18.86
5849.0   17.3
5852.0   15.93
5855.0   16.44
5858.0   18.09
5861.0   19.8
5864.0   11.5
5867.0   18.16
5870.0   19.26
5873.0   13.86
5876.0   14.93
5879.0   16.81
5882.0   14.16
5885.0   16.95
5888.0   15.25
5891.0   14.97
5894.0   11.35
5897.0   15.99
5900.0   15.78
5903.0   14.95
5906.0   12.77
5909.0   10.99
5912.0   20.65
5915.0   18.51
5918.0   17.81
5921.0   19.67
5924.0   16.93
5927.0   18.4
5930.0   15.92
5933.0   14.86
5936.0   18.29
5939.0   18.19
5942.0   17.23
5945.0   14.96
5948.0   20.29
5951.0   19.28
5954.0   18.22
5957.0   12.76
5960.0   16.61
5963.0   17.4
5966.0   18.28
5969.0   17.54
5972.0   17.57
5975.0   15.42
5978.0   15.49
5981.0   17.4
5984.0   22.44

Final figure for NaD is 3.59 A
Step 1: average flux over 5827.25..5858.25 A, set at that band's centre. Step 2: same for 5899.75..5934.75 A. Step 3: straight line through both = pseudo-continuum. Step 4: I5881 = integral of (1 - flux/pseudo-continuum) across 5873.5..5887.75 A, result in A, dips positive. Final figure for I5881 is 1.6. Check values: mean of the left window 18.5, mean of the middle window 15.5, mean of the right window 16.5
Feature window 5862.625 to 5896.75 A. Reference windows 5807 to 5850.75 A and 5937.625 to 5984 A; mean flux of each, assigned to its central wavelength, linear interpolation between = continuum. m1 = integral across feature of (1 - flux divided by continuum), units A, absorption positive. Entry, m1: 5.22 A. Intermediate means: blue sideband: 18.4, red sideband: 17.3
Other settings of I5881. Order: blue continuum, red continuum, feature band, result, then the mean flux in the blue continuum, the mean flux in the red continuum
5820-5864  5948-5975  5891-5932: 3.7 A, 18.3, 17.3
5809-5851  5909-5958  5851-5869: 1.4 A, 18.4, 17.5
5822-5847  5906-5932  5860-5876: 1.7 A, 19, 17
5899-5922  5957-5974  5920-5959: -1.4 A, 16.3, 17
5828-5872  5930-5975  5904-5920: 1.2 A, 18.1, 17.1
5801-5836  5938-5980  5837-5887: 3.0 A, 18.4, 17.1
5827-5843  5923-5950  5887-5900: 2.6 A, 19.3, 17.3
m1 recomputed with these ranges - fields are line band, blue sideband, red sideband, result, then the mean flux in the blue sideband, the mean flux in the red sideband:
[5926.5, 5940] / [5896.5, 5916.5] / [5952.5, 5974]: -0.64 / 15.6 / 16.9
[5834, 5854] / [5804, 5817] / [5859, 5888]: -1.81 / 17.4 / 16.1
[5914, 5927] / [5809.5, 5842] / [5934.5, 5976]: -0.47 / 18.4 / 17.3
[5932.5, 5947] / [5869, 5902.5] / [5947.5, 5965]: -0.11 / 15.3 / 17.3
